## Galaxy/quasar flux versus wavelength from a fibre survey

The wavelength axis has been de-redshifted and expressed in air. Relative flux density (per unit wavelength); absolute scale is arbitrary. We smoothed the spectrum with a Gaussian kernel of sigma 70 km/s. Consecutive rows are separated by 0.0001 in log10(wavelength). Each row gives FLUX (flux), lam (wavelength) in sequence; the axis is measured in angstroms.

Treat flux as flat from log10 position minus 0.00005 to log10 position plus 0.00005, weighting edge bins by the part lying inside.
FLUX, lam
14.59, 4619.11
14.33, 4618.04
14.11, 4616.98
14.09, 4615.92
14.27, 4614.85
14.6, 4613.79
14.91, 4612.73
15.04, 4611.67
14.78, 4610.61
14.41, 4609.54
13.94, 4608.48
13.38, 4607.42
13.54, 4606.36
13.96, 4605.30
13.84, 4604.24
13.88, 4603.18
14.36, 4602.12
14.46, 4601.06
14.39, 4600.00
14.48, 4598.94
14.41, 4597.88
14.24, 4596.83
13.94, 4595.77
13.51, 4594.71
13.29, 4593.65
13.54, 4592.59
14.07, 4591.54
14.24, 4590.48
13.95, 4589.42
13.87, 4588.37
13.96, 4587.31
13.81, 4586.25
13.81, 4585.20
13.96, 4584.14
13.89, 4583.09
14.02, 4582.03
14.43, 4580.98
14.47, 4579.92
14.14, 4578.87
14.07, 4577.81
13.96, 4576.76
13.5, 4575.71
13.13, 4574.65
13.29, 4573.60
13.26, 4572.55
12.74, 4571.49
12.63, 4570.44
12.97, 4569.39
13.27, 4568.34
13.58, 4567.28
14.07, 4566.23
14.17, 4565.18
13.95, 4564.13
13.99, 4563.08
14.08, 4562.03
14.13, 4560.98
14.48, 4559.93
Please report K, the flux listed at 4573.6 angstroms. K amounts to 13.29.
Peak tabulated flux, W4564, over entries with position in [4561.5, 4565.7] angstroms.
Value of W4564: 14.17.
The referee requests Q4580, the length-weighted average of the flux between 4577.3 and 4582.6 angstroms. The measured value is 14.2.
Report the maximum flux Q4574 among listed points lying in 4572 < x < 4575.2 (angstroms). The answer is 13.29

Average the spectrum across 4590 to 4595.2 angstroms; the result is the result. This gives 13.7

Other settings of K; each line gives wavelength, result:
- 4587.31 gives 13.96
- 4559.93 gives 14.48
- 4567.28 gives 13.58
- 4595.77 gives 13.94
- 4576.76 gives 13.96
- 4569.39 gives 12.97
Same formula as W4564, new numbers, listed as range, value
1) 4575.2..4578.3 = 14.07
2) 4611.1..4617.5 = 15.04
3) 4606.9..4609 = 13.94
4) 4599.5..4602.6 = 14.46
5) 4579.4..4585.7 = 14.47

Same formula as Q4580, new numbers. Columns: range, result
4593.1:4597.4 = 13.8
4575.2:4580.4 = 14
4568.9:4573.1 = 12.9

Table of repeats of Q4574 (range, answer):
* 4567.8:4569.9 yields 13.27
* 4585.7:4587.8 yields 13.96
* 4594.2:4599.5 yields 14.48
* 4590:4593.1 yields 14.24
